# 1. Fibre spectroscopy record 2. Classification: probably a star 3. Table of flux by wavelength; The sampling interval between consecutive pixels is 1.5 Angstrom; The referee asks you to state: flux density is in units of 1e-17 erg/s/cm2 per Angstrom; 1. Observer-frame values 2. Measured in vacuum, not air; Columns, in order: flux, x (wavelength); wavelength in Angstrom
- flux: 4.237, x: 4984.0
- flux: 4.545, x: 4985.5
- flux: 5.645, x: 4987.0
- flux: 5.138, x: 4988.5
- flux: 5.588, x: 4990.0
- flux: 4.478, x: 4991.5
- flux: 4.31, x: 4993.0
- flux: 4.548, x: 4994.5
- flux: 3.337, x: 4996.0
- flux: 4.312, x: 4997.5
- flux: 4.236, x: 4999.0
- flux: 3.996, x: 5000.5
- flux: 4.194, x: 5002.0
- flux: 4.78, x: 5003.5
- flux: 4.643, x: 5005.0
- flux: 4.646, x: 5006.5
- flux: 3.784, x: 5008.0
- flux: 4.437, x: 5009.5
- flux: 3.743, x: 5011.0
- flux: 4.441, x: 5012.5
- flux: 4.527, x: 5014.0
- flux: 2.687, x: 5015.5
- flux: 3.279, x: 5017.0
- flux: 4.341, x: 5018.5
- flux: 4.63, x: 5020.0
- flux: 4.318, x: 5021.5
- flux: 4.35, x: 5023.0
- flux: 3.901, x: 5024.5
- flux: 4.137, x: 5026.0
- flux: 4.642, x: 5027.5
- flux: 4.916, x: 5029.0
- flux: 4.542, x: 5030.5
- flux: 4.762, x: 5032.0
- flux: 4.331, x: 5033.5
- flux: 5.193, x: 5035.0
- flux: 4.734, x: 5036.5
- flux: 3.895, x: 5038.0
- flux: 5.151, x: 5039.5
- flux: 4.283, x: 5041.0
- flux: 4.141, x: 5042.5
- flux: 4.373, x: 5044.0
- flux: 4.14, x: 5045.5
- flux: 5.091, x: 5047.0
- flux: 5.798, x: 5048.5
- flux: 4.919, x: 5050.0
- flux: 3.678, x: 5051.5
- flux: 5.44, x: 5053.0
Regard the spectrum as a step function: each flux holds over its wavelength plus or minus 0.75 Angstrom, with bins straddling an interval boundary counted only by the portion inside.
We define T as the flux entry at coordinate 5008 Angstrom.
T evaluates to 3.784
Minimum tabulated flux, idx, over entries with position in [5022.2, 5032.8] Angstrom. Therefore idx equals 3.901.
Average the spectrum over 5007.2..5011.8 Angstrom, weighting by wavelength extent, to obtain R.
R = 4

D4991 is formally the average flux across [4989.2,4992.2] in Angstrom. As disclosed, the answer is 5.04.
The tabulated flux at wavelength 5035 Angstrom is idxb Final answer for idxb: 5.193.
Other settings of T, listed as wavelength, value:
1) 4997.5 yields 4.312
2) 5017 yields 3.279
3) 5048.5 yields 5.798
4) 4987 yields 5.645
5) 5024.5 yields 3.901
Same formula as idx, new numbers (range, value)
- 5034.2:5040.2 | 3.895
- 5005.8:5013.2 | 3.743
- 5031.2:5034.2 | 4.331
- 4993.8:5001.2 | 3.337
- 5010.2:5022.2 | 2.687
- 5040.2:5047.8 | 4.14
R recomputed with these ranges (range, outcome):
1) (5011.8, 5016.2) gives 3.89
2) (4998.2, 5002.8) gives 4.15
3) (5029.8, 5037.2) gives 4.71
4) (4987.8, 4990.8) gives 5.35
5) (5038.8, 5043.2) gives 4.52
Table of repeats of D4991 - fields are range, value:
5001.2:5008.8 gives 4.41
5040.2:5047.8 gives 4.42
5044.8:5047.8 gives 4.64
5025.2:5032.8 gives 4.59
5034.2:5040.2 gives 4.74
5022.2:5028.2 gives 4.25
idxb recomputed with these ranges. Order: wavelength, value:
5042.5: 4.141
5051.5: 3.678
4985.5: 4.545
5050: 4.919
